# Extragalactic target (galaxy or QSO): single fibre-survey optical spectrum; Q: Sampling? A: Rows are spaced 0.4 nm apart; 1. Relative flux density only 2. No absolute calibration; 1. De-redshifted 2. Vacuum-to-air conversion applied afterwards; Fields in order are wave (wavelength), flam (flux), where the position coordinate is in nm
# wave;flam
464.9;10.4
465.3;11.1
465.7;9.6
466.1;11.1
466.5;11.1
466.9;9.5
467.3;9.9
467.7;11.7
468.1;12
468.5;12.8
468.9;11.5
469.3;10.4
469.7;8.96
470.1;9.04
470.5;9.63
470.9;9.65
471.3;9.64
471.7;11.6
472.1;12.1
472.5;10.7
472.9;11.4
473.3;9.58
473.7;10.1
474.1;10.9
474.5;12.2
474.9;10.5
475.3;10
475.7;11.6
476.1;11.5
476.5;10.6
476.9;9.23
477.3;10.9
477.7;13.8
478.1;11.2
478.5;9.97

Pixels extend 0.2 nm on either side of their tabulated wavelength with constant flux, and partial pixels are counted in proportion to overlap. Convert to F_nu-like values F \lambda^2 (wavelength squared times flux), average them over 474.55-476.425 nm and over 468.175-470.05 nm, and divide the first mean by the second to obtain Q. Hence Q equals 1.04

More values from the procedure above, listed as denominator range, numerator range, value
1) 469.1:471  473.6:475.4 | 1.16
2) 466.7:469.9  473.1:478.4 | 1.04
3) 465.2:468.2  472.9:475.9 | 1.04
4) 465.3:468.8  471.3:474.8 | 1.02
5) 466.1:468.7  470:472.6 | 0.95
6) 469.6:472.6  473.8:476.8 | 1.09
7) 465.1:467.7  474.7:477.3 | 1.05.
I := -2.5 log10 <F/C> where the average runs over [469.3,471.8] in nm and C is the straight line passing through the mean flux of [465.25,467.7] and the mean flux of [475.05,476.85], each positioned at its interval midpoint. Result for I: 0.09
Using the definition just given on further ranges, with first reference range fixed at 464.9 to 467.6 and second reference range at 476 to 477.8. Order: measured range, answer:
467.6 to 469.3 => -0.123 mag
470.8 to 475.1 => 0.003 mag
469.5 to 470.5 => 0.168 mag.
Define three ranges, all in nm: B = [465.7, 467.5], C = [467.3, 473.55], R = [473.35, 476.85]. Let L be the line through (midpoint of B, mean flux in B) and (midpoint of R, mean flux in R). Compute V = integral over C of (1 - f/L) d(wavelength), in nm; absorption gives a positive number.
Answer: -0.09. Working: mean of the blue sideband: 10.3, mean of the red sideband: 10.8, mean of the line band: 10.7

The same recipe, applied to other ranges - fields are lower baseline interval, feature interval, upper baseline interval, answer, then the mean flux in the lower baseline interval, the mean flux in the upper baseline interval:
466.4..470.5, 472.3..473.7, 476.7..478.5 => 0.05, 10.6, 11.1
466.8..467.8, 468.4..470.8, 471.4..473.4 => 0.09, 10.3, 11.1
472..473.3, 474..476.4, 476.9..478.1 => 0.06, 11.1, 11.6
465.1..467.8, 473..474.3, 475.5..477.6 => 0.06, 10.5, 10.9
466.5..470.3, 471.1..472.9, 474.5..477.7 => -0.04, 10.7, 10.9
